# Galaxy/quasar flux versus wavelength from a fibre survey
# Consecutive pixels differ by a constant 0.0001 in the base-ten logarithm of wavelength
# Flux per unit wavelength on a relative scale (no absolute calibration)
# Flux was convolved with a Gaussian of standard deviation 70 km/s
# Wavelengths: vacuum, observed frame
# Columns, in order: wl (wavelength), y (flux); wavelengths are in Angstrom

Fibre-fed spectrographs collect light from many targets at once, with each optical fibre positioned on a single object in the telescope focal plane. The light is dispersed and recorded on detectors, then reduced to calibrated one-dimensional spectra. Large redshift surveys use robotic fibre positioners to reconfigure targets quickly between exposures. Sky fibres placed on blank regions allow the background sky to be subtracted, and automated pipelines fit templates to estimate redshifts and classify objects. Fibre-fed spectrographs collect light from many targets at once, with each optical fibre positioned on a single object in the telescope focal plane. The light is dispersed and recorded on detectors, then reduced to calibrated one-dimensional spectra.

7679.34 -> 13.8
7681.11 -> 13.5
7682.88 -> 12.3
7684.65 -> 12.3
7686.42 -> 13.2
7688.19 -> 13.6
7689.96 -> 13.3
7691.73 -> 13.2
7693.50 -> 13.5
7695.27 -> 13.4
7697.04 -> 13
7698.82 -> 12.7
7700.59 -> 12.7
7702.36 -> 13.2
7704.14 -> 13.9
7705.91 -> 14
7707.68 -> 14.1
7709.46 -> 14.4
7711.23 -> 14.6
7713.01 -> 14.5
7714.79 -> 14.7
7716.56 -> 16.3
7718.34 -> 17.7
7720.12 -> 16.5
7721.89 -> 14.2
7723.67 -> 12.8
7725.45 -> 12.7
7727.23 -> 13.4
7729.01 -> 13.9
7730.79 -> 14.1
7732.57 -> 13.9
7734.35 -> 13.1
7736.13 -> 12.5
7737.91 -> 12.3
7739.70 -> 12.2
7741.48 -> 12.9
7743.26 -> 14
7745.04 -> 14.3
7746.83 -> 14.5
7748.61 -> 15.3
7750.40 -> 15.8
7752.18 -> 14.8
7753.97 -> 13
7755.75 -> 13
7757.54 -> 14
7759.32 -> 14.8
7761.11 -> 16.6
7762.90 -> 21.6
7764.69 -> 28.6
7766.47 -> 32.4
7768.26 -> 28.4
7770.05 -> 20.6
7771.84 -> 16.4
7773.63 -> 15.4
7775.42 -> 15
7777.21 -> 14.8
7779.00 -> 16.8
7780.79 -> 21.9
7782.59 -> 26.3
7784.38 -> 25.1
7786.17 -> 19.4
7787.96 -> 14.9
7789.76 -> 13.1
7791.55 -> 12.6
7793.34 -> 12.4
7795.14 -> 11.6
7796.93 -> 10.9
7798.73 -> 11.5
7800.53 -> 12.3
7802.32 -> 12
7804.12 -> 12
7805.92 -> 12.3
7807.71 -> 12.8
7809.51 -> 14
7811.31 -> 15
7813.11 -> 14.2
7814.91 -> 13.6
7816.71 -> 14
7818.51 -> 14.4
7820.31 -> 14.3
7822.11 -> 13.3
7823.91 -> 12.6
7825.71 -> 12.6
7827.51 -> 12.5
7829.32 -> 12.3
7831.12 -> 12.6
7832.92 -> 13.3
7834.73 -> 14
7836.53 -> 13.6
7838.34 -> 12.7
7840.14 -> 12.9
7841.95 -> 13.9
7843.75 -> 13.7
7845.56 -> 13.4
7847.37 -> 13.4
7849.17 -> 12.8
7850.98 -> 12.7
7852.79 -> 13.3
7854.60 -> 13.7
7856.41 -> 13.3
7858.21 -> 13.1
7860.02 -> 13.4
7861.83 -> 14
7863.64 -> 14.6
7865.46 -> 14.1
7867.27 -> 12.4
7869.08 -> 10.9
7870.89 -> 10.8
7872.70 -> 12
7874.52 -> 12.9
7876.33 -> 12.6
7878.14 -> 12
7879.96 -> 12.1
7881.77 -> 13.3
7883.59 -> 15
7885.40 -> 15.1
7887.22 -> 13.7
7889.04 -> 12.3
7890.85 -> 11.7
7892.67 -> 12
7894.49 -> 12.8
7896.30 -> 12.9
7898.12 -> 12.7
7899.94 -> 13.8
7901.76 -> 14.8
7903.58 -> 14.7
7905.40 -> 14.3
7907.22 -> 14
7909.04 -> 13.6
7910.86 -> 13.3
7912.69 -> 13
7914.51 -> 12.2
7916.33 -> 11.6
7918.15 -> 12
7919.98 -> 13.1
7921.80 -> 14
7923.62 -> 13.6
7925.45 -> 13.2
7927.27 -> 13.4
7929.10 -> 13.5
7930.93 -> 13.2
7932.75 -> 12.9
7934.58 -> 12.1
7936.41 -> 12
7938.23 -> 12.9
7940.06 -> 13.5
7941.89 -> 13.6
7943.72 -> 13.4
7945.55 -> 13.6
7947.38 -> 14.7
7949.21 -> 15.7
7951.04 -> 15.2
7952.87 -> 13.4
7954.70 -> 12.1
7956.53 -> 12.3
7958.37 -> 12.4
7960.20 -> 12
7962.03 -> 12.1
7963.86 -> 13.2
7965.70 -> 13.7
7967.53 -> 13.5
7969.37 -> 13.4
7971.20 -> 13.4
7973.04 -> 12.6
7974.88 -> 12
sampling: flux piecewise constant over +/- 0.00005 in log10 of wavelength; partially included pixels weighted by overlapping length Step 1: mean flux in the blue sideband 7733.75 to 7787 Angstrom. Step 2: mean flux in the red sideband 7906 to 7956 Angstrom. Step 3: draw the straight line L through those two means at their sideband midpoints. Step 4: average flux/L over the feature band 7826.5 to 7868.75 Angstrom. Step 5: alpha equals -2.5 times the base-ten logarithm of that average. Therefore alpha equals 0.160 mag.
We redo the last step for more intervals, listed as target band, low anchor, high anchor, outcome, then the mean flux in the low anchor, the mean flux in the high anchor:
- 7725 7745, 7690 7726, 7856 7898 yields 0.05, 14.1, 12.9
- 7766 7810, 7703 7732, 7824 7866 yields -0.19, 14.5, 13.3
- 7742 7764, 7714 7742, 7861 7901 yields -0.11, 14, 12.9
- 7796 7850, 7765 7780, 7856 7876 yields 0.23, 20.3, 12.8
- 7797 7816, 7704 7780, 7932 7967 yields 0.17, 15.8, 13.2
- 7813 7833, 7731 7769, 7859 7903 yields 0.10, 16.5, 13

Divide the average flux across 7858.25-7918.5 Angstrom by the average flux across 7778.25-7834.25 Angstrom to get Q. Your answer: 0.9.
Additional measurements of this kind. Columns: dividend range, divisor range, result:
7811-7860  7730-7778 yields 0.81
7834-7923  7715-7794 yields 0.80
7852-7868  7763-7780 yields 0.65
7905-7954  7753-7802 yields 0.76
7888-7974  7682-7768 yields 0.89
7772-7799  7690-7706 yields 1.22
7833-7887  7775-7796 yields 0.77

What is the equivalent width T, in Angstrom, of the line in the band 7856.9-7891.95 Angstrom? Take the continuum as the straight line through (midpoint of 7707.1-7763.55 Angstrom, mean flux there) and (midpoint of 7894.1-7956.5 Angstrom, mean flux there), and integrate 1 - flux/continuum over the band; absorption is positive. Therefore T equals 1.81 Angstrom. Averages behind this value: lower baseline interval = 14.4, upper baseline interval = 13.4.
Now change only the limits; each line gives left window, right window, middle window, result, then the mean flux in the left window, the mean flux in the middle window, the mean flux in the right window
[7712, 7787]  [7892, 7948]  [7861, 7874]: 1.5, 16.7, 12.7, 13.2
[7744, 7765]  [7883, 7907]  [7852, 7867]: 0.5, 16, 13.6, 13.5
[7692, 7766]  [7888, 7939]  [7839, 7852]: 0.4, 14.7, 13.2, 13.1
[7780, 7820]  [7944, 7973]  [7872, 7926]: 2.9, 14.8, 13.1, 13.4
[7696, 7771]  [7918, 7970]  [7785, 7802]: 1.8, 15.5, 13.3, 13.2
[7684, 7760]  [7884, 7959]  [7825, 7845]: 0.6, 13.9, 13.1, 13.3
